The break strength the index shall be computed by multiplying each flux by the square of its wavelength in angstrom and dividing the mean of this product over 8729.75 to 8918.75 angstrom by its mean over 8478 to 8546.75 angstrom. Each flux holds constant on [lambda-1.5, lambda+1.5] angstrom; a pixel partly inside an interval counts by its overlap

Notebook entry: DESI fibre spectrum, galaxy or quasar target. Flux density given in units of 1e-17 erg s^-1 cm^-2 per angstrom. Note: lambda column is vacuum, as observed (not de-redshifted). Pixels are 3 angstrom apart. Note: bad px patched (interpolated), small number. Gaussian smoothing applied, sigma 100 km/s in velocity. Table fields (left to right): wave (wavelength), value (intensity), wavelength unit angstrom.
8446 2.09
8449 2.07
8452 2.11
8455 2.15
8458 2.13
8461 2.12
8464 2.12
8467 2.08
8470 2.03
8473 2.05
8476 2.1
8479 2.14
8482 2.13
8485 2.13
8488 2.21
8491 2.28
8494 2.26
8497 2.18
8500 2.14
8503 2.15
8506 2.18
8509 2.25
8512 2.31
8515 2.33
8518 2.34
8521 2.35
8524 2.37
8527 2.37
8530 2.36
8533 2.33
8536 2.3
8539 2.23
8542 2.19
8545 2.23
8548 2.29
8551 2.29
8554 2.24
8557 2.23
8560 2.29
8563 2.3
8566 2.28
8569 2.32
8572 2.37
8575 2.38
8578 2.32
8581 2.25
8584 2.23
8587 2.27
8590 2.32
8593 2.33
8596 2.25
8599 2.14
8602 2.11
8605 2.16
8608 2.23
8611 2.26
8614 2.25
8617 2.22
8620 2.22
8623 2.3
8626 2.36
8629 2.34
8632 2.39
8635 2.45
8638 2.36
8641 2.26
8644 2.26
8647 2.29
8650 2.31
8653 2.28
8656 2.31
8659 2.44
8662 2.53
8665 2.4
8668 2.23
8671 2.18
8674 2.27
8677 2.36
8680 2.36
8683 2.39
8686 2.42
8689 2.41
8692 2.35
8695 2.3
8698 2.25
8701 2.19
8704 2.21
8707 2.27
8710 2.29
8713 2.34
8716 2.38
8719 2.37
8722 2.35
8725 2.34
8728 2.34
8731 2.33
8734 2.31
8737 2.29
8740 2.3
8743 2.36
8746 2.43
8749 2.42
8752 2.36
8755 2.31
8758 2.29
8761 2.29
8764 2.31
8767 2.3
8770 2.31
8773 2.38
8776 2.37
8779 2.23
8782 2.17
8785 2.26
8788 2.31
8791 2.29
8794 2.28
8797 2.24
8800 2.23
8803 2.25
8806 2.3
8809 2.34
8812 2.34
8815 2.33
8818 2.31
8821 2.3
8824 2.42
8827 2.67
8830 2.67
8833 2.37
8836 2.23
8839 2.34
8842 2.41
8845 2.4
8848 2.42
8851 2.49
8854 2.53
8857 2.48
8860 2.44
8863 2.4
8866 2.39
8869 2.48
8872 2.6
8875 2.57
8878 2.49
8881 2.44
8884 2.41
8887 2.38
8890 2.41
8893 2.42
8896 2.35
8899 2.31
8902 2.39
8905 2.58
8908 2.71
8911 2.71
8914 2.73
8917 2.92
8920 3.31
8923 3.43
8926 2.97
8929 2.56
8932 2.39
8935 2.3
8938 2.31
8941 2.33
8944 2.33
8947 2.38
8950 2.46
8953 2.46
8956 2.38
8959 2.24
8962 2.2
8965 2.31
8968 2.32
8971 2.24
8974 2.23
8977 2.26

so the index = 1.1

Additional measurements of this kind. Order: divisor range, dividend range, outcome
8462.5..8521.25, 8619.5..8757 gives 1.12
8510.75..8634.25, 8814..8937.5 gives 1.18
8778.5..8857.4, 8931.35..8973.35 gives 1.02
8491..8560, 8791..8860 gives 1.12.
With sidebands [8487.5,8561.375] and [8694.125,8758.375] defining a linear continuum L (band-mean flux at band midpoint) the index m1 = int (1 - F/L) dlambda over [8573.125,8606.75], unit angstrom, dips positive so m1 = 0.5 angstrom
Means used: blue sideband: 2.27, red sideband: 2.32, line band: 2.25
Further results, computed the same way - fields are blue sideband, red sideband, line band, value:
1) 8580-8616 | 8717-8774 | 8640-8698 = -1.3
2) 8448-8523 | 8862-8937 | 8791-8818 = 2.2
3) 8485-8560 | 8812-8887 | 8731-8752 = 0.3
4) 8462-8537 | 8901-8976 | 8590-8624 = 1.0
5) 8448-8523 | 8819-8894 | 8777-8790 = 0.8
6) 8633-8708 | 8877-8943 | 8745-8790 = 2.1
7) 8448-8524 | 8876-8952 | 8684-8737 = 1.3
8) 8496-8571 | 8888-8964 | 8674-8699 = 0.3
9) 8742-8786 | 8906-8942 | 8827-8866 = 1.4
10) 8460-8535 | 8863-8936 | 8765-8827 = 4.7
